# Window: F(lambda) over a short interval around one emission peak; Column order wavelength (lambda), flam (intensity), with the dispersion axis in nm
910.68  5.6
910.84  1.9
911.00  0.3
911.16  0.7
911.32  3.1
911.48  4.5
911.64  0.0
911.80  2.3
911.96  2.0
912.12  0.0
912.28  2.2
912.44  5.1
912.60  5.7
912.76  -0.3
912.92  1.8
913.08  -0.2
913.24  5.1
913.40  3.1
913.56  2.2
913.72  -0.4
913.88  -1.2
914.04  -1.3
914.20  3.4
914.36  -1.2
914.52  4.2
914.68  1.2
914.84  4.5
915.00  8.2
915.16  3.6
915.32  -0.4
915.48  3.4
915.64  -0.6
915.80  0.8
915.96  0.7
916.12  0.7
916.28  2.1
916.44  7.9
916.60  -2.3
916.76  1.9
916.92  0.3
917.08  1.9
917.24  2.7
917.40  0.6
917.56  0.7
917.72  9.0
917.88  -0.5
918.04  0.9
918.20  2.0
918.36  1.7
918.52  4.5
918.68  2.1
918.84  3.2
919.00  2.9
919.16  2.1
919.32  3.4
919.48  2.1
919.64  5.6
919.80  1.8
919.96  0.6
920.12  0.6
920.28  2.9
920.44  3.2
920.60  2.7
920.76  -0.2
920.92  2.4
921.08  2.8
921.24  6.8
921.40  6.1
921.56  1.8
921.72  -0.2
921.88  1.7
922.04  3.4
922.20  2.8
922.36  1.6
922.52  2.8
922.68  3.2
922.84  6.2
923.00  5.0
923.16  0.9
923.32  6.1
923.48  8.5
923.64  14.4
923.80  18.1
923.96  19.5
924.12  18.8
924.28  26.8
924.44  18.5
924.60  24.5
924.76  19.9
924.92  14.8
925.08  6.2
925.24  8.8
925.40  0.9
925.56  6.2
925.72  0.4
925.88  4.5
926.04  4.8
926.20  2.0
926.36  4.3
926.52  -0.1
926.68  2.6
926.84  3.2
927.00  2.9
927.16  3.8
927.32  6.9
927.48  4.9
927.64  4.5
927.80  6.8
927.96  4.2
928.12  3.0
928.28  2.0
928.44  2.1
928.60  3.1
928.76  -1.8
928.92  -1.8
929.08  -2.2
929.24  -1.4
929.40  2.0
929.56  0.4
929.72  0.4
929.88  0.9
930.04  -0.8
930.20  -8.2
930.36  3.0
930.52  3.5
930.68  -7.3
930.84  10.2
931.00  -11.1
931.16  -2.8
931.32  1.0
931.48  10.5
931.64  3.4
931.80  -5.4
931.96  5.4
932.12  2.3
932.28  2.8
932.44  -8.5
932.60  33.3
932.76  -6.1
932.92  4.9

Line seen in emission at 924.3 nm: [O II] 3727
